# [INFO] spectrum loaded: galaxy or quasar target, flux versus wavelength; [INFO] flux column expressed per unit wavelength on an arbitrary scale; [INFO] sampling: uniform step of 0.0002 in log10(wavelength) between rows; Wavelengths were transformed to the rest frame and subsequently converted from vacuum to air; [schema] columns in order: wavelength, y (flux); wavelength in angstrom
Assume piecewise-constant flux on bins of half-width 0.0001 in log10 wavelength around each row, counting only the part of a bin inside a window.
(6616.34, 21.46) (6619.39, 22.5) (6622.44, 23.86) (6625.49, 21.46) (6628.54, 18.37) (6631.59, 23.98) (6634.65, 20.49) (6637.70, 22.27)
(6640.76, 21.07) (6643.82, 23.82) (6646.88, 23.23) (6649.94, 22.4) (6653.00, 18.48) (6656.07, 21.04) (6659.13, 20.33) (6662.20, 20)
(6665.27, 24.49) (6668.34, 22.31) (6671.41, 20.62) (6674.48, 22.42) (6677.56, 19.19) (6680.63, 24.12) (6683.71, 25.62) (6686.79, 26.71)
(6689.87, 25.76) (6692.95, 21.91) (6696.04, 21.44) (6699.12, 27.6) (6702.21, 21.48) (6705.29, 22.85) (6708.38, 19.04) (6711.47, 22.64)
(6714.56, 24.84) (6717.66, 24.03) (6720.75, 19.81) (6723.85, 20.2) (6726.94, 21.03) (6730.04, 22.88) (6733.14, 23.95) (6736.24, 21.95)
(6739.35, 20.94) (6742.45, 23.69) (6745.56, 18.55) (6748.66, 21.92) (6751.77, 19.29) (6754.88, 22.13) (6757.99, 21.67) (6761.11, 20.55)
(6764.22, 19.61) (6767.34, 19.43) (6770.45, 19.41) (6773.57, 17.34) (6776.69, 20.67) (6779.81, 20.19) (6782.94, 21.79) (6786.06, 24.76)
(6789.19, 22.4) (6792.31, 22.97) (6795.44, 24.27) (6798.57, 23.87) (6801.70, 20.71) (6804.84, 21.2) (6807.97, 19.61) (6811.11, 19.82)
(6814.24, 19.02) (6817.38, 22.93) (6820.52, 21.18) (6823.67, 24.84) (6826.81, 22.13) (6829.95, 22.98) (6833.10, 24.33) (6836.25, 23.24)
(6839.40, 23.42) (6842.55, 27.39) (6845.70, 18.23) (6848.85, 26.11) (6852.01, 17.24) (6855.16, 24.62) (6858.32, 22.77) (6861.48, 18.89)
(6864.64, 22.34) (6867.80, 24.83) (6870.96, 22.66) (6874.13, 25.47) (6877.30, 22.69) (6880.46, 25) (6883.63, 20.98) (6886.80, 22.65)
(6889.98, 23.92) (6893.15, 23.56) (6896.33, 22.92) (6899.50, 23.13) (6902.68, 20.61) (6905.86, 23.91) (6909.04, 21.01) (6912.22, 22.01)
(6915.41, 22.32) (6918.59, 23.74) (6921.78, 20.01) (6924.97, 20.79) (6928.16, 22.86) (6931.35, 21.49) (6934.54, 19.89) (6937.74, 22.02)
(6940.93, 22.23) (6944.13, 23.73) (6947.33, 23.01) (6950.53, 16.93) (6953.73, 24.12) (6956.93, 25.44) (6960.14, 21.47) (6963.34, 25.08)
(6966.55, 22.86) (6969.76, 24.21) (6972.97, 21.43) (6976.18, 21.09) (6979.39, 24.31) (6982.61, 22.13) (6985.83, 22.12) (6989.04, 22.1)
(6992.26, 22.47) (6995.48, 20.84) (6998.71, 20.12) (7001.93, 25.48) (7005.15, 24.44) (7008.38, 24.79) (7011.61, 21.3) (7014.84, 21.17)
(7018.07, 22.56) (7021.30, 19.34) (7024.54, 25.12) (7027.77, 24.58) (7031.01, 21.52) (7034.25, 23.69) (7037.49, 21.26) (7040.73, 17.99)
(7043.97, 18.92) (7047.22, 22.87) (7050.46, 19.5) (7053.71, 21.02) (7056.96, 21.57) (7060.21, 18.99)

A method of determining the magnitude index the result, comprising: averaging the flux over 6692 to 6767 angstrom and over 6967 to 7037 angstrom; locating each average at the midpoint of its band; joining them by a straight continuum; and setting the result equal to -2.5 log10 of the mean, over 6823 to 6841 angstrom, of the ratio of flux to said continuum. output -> -0.064 mag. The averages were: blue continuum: 21.8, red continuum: 22.6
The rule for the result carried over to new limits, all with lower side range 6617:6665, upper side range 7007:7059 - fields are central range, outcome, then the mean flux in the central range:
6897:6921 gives -0.03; 22.3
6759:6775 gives 0.12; 19.4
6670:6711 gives -0.07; 23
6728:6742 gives -0.04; 22.5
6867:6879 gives -0.11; 23.9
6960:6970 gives -0.09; 23.6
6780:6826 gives -0.02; 22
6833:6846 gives -0.10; 23.7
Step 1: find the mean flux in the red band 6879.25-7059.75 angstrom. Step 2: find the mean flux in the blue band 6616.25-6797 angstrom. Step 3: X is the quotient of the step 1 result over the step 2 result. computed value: 1.01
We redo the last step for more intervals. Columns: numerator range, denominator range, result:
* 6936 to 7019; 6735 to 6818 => 1.07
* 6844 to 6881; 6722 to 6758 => 1.05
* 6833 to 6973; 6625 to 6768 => 1.03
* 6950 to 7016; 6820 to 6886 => 0.99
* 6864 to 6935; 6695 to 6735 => 1.01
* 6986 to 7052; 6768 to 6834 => 1.02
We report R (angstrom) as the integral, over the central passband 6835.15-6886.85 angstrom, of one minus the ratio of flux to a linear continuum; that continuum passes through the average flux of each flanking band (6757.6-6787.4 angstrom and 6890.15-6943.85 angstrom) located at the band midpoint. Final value -3.3 angstrom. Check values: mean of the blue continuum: 20.5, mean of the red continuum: 22.1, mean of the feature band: 22.9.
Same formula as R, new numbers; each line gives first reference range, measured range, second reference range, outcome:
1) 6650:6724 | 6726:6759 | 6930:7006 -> 1.1 angstrom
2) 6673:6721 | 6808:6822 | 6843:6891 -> 1.4 angstrom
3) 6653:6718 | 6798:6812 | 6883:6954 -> 0.9 angstrom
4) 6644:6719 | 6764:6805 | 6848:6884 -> 2.4 angstrom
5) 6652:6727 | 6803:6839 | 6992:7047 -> 0.5 angstrom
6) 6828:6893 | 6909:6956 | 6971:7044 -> 1.6 angstrom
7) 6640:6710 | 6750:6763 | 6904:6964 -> 0.9 angstrom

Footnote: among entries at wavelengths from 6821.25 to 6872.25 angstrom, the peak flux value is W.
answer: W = 27.39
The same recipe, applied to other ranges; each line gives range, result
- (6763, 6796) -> 24.76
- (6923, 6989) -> 25.44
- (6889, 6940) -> 23.92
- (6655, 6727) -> 27.6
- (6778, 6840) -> 24.84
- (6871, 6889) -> 25.47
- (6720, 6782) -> 23.95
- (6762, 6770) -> 19.61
